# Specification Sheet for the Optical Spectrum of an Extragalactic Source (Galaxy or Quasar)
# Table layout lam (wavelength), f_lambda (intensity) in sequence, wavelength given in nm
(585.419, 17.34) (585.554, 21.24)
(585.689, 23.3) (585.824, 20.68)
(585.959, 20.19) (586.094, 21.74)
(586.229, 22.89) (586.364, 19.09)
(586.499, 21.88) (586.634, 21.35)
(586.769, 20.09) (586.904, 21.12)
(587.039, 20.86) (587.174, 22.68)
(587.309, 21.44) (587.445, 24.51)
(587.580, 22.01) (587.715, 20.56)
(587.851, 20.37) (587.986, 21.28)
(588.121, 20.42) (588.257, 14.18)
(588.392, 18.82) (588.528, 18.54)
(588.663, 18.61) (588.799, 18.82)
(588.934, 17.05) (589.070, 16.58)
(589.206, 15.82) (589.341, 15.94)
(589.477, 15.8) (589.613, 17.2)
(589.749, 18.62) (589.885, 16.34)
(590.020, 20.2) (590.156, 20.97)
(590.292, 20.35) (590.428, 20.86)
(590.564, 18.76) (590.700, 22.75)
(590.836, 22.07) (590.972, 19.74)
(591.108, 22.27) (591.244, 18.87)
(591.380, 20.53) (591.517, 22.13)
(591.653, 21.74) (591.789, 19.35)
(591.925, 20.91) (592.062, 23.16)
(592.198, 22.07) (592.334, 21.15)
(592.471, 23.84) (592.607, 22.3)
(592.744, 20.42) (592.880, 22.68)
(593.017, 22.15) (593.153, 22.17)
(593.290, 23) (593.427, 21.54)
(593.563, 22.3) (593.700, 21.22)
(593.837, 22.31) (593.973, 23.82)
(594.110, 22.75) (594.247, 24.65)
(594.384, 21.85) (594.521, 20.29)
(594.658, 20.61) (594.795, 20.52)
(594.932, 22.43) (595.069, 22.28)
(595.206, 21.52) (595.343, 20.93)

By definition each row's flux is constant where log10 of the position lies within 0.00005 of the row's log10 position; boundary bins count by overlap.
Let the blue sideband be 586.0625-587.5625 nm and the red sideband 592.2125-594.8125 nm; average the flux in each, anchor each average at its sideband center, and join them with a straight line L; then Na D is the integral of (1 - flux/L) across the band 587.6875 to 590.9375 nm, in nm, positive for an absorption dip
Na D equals 0.451 nm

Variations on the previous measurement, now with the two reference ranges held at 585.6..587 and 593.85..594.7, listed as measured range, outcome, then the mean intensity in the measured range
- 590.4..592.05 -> 0.077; 20.9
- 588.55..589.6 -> 0.223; 17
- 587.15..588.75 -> 0.094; 20.2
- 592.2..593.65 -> 0.003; 22.1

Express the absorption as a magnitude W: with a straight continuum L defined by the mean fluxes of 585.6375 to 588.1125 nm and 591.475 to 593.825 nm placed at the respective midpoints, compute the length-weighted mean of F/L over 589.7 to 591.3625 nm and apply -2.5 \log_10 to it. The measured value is 0.08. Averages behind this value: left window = 21.4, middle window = 20.2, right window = 21.9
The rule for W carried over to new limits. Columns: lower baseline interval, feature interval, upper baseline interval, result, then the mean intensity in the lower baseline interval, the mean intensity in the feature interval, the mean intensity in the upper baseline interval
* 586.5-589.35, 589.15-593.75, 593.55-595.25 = 0.02 mag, 19.7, 20.6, 22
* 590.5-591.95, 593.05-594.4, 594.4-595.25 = -0.07 mag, 20.8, 22.6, 21.3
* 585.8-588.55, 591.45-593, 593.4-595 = -0.01 mag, 20.7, 21.8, 22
